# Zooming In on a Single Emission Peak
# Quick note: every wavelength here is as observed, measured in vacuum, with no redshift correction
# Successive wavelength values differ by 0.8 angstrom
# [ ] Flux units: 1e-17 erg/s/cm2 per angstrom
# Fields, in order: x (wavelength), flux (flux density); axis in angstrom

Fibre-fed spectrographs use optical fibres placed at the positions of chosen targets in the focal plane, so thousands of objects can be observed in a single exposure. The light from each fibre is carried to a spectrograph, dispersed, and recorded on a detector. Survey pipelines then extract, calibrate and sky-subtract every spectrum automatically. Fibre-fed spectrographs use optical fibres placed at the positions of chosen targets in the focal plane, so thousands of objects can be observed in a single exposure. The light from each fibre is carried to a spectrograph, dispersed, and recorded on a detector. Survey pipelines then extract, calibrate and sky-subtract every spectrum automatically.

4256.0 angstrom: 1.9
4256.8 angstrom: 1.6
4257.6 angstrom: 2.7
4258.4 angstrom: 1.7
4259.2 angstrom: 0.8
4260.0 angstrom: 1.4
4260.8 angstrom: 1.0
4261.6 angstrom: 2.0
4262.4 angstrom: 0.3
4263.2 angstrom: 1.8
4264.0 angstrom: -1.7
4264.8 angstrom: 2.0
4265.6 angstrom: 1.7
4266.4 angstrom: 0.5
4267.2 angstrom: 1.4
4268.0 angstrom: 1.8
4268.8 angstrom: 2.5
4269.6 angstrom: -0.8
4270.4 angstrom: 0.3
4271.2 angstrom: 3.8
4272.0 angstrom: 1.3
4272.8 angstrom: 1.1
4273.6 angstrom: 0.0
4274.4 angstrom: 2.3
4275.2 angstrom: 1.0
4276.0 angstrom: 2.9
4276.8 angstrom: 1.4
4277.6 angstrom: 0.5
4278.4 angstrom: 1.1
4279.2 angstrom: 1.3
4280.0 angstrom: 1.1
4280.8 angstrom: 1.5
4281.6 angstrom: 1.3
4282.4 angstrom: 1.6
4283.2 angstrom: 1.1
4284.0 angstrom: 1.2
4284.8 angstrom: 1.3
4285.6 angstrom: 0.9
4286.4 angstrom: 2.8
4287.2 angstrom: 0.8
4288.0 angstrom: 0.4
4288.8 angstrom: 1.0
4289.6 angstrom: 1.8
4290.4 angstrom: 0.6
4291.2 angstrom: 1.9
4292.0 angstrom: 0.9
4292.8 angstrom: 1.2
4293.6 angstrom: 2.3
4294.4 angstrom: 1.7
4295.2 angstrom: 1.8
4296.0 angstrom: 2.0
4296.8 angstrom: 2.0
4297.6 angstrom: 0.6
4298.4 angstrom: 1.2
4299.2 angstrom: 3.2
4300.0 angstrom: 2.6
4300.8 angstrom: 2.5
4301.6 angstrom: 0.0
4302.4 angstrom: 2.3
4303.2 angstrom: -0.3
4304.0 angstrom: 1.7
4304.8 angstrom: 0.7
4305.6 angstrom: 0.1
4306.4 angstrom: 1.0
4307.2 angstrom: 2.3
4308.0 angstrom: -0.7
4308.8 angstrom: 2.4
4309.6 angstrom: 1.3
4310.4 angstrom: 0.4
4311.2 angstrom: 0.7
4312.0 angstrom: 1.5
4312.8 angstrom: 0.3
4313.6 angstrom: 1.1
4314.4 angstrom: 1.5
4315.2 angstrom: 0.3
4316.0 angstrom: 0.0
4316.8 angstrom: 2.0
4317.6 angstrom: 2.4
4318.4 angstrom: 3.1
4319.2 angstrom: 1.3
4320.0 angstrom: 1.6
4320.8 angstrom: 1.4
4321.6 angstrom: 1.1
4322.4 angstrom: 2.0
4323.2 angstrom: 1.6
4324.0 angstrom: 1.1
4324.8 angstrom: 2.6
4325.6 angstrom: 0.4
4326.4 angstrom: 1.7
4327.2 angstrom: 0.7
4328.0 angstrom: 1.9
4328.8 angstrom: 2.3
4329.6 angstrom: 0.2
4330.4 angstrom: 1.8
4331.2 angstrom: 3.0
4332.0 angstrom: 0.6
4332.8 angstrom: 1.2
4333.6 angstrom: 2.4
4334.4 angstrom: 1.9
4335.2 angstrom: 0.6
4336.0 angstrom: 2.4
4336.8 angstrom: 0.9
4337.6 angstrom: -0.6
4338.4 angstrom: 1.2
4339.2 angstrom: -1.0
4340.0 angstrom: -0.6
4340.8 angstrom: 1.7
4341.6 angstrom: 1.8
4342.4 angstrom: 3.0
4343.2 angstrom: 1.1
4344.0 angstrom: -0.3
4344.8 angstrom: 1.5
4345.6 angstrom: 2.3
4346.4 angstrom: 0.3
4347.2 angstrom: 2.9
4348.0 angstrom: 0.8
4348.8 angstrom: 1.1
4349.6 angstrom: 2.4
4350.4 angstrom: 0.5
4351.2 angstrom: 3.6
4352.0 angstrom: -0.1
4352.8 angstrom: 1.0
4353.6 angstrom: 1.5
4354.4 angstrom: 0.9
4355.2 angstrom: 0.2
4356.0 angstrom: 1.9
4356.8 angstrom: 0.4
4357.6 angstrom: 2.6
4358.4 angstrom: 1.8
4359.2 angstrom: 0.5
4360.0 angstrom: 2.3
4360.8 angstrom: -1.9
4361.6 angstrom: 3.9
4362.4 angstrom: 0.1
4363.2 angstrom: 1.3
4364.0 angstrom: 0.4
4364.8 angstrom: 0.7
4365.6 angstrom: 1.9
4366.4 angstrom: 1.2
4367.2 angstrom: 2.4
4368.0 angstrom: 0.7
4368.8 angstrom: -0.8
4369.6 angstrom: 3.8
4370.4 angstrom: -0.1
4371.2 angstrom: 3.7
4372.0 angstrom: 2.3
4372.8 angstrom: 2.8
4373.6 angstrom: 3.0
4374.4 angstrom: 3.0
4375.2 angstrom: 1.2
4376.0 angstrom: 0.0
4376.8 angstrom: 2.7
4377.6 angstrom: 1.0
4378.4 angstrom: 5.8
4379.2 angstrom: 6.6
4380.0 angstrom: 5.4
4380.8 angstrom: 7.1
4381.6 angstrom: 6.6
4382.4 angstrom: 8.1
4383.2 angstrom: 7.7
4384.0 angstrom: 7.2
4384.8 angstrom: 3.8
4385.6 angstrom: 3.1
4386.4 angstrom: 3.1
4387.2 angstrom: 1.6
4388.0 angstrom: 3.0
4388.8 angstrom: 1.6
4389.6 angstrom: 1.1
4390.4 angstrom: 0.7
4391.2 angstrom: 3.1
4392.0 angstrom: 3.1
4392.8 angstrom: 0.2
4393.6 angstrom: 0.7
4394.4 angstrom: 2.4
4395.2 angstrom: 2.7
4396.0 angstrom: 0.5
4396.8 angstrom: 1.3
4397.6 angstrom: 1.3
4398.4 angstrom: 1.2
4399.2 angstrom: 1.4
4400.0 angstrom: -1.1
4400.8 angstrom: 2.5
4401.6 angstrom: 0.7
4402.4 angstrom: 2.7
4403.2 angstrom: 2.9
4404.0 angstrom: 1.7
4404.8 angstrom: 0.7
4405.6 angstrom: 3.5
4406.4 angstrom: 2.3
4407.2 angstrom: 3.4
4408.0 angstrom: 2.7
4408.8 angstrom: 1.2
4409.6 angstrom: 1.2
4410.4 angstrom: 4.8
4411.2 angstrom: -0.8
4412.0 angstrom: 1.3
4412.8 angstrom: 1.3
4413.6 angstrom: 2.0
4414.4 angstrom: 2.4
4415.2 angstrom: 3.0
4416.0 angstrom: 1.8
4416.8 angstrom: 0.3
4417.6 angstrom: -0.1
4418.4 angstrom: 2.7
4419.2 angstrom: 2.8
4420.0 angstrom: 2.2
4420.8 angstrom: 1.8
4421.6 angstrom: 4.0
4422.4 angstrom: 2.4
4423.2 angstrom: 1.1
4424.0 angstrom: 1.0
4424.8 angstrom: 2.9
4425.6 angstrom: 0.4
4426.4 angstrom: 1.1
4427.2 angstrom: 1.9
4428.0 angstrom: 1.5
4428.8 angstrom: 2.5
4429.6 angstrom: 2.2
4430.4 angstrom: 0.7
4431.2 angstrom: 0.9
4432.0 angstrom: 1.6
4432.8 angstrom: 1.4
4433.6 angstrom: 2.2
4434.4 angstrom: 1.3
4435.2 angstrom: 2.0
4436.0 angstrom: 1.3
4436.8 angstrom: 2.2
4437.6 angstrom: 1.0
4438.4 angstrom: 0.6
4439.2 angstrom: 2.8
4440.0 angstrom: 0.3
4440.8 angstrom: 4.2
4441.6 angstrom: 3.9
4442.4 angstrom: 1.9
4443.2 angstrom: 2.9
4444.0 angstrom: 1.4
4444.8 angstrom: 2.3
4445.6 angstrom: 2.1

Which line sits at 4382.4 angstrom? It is [O II]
